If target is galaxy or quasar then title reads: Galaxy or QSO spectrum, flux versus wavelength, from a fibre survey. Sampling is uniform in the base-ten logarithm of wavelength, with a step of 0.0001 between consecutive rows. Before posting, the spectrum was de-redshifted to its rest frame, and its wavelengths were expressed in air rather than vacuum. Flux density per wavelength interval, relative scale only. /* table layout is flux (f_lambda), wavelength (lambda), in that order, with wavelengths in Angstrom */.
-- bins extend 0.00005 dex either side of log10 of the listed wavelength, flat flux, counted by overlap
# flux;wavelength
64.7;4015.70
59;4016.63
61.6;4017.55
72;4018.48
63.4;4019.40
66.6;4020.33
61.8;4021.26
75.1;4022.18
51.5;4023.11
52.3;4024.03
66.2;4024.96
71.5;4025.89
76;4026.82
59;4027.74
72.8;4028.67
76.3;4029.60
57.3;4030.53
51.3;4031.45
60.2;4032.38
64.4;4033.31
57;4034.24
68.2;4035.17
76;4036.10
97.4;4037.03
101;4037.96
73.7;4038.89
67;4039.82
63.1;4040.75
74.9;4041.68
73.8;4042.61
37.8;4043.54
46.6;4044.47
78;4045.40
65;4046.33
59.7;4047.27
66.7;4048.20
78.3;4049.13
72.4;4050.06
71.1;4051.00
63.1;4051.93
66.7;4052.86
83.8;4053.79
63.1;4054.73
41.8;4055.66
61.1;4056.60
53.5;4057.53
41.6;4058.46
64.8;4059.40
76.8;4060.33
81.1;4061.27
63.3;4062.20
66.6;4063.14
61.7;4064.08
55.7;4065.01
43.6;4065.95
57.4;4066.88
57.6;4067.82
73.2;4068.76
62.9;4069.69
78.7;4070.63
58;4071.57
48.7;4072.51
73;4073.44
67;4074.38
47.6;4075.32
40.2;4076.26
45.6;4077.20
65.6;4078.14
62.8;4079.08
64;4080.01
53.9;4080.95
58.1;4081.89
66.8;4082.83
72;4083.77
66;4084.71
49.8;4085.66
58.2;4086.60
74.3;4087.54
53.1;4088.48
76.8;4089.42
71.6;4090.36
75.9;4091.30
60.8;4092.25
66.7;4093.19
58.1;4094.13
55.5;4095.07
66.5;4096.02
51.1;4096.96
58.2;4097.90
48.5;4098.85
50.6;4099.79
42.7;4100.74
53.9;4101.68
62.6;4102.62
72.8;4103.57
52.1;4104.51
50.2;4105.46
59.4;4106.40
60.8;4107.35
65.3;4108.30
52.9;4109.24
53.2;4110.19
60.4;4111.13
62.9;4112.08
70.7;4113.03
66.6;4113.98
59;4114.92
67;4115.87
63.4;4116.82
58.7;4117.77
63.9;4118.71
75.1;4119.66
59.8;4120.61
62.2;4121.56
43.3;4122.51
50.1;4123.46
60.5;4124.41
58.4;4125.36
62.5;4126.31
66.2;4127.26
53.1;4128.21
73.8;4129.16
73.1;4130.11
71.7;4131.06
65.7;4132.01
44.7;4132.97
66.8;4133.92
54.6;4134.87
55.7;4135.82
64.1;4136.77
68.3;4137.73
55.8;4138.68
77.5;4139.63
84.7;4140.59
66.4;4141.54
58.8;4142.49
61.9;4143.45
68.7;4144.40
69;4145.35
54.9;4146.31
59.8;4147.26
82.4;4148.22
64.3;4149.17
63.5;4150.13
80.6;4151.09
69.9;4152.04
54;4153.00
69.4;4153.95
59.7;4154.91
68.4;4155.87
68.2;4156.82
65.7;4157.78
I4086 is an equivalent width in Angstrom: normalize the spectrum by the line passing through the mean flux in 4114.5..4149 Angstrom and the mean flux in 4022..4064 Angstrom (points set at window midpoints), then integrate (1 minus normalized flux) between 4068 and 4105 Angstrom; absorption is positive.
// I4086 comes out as 2.5 Angstrom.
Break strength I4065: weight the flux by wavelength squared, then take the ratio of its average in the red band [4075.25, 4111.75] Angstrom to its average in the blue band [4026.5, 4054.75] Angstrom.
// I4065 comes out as 0.89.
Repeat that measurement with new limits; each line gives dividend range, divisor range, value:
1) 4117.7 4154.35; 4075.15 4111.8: 1.10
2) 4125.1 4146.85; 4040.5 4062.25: 1.04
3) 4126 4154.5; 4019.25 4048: 1.03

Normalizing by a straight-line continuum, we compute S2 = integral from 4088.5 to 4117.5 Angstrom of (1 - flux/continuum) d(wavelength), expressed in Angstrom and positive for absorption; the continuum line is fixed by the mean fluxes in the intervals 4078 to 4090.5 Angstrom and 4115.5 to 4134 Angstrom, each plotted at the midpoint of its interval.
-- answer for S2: 1.1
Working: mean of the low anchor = 63.6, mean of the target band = 60.4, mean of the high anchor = 61.9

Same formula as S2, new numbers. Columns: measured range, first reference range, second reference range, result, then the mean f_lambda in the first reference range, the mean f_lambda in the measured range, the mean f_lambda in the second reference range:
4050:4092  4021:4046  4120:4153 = 2.26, 67.1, 62.3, 63.8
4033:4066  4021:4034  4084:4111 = -2.00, 63.9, 66.4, 59.7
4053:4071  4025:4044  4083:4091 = 1.23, 68.9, 62.5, 65.5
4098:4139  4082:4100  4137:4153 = 3.03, 62.2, 60.1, 67.4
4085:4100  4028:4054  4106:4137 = 0.64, 68.5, 61.2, 61.4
